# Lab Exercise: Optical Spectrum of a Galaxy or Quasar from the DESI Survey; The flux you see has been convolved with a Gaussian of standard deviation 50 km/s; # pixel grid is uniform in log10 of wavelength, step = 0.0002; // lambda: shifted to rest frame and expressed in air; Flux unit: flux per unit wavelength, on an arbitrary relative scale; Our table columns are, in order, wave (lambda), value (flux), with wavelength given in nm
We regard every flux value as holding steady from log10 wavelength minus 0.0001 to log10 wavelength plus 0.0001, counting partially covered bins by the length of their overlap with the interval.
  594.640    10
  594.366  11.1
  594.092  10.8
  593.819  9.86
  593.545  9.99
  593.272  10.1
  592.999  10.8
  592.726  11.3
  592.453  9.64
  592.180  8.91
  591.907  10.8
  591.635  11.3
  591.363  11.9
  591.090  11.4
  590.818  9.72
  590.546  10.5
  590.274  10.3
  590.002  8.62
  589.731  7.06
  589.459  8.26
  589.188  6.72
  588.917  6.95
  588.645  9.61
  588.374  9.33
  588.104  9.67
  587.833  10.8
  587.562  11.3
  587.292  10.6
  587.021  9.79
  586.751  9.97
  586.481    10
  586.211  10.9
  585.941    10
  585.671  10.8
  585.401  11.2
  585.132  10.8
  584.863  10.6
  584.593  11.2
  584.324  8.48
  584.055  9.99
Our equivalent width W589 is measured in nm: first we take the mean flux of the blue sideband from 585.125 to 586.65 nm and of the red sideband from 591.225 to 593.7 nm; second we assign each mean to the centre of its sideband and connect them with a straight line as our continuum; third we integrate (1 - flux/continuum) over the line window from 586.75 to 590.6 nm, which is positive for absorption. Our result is 0.48 nm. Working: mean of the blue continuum 10.6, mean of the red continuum 10.5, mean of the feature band 9.25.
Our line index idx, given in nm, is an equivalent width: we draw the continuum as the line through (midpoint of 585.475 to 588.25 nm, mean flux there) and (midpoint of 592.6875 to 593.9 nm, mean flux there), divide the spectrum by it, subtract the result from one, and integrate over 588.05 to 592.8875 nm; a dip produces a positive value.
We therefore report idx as 0.38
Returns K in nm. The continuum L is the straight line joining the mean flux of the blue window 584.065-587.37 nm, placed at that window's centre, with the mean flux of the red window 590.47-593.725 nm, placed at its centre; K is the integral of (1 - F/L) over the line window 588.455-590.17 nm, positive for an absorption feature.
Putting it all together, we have 0.41 nm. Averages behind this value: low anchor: 10.3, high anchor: 10.5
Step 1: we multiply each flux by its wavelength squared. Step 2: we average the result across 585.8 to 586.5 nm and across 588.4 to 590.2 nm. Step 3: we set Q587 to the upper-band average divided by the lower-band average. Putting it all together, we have 0.79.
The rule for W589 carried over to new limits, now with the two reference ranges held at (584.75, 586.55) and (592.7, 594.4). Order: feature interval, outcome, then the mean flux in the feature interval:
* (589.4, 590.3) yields 0.19 nm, 8.37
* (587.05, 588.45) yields 0.03 nm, 10.3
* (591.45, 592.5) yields 0.02 nm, 10.3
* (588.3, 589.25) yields 0.21 nm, 8.18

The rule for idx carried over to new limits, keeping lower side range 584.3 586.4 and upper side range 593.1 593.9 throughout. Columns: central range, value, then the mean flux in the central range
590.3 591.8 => -0.11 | 10.9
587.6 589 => 0.12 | 9.5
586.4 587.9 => 0.01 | 10.4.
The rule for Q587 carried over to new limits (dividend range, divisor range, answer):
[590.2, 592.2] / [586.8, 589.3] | 1.14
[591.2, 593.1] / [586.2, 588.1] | 1.04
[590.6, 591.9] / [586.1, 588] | 1.07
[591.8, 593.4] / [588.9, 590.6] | 1.24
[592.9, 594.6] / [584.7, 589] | 1.05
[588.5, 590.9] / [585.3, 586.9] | 0.83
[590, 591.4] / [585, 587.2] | 1.02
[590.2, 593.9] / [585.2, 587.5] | 1.02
